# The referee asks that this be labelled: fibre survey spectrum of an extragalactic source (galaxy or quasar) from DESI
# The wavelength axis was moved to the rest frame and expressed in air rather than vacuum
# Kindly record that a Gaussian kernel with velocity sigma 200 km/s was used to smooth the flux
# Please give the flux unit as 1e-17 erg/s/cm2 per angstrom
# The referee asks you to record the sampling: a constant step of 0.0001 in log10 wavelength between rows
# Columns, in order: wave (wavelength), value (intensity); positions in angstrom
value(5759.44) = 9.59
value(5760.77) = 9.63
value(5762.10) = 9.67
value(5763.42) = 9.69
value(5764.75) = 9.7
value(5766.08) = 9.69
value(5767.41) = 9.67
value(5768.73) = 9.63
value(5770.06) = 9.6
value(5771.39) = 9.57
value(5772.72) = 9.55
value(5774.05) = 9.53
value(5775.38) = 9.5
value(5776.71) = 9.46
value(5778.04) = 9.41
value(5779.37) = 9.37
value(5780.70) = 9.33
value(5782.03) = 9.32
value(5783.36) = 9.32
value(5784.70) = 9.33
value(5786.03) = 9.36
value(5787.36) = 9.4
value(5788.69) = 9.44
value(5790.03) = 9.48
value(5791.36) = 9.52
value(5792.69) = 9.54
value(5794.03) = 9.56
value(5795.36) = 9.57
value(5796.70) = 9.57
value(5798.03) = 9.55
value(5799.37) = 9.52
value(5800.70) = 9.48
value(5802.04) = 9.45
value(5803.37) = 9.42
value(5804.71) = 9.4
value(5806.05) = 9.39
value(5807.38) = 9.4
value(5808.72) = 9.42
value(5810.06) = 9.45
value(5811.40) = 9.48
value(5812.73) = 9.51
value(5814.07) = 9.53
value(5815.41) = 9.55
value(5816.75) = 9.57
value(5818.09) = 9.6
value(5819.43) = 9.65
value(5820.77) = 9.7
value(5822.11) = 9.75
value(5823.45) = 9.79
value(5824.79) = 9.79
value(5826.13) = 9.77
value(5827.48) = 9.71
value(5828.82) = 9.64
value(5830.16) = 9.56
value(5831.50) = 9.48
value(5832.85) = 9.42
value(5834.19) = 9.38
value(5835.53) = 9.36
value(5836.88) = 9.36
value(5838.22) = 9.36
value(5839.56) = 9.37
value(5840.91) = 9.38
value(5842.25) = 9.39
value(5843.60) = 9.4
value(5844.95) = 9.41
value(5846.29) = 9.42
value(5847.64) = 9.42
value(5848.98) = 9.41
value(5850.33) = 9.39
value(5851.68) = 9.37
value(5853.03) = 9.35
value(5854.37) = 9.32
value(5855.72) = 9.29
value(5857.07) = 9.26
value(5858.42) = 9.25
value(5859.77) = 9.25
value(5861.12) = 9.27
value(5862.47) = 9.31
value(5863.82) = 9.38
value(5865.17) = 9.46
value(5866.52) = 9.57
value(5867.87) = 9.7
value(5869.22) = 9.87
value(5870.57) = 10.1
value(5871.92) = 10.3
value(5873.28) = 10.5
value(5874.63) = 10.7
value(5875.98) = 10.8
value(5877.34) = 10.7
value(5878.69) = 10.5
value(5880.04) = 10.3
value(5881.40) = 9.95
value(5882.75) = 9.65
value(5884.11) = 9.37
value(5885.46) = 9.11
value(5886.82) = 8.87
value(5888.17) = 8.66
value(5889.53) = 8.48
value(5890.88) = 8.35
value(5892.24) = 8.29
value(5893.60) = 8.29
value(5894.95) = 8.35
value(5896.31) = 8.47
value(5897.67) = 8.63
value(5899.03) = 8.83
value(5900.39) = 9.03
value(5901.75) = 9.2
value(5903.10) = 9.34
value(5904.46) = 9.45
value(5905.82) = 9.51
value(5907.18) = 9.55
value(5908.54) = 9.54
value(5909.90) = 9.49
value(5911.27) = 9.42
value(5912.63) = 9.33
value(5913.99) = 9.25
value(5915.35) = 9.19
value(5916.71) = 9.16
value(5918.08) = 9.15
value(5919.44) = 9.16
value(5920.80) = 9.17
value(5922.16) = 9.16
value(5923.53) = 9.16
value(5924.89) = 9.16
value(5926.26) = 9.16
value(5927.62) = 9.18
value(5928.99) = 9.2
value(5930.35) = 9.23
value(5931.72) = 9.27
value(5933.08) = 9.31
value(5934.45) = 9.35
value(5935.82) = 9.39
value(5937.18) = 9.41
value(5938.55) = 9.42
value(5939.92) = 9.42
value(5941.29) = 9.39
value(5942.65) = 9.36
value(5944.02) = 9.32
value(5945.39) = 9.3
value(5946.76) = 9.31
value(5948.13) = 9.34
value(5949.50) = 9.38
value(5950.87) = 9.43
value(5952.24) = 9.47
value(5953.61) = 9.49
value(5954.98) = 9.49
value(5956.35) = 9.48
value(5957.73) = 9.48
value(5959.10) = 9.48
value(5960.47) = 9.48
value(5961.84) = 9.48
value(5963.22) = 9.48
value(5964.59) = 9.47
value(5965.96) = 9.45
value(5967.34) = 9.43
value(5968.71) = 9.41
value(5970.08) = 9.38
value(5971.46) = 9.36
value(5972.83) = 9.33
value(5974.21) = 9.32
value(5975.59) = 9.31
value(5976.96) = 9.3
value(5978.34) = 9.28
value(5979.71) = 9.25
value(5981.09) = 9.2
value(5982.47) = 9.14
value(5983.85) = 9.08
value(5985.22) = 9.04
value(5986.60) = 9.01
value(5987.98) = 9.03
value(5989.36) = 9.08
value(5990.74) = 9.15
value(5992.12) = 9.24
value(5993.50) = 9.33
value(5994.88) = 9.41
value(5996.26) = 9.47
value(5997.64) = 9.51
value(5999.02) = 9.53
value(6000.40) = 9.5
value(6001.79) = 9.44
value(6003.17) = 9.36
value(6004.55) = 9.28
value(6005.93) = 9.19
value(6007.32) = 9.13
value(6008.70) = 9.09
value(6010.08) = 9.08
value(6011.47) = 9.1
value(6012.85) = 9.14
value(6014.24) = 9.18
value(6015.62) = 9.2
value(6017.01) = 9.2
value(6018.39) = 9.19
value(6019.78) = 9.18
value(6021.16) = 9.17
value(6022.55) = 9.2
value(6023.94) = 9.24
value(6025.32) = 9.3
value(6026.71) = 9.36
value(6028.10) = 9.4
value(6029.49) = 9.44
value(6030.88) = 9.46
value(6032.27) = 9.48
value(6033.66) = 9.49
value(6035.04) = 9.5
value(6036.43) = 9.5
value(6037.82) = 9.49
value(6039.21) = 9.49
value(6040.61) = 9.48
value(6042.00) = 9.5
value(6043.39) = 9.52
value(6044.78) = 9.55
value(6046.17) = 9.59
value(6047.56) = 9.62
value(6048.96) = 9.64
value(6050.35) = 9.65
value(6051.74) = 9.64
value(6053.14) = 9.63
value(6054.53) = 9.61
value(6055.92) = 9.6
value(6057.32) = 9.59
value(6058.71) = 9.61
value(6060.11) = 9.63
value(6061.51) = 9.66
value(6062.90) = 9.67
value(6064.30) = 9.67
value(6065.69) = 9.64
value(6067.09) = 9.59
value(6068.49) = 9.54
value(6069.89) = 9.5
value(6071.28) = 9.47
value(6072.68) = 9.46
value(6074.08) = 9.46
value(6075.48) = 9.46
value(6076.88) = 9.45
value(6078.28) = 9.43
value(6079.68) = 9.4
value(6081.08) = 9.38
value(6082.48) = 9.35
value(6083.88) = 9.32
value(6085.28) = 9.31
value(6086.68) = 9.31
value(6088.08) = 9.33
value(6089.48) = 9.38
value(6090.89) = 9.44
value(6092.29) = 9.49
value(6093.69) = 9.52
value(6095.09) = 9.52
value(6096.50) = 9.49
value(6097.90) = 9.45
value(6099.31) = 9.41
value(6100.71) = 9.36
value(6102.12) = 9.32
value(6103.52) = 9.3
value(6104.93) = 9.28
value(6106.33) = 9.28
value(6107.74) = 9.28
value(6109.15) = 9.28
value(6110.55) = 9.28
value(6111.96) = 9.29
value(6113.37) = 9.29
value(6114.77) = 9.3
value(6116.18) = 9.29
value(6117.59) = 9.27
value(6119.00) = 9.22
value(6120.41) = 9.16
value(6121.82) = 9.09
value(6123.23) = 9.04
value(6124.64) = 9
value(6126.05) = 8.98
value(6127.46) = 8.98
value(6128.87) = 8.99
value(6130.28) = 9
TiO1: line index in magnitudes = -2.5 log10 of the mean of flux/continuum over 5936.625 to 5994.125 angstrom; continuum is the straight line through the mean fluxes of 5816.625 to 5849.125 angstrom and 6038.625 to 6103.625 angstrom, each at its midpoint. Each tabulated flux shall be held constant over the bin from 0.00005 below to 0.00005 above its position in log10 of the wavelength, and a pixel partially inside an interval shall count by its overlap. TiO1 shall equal 0.021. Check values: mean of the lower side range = 9.53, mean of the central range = 9.33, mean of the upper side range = 9.5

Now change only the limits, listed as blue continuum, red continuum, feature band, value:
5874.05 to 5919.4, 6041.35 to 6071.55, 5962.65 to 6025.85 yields 0.025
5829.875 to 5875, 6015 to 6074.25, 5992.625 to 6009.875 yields 0.017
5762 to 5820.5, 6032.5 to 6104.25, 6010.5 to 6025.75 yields 0.036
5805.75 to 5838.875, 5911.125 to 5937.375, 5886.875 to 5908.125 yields 0.057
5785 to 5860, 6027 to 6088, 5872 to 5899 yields 0.013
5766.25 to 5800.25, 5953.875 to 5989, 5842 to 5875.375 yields -0.017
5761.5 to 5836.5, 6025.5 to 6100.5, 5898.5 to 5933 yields 0.030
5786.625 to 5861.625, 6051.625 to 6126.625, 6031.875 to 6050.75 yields -0.014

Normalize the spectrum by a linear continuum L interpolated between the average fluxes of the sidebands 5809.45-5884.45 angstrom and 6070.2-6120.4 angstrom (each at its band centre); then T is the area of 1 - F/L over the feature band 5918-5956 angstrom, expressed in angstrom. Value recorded 0.91 angstrom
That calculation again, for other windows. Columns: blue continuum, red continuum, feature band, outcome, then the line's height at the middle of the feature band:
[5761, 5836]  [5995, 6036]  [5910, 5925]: 0.3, 9.41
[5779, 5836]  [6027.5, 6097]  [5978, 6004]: 0.7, 9.51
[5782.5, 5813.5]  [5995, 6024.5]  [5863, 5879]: -1.2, 9.39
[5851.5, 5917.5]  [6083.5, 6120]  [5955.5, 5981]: -0.1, 9.37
